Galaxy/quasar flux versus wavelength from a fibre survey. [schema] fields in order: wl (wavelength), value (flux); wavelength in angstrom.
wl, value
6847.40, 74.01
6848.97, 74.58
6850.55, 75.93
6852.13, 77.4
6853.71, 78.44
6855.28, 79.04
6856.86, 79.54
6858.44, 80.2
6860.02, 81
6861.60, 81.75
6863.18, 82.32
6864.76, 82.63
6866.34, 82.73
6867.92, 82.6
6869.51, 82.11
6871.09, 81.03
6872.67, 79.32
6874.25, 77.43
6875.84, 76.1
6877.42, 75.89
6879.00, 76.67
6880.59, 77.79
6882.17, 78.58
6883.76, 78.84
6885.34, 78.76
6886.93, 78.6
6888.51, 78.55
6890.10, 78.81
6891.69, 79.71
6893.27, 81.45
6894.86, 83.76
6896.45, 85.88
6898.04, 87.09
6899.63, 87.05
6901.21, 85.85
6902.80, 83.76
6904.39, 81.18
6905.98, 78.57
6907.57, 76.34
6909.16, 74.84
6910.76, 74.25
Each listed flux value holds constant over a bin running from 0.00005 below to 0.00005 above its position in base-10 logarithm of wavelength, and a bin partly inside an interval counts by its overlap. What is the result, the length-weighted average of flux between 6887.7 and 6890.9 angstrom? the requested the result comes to 78.7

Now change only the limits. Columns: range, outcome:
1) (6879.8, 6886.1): 78.5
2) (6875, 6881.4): 76.6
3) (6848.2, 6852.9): 75.9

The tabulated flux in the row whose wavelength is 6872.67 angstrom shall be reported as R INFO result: 79.32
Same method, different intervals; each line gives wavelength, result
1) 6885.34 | 78.76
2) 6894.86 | 83.76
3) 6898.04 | 87.09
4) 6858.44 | 80.2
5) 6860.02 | 81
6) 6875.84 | 76.1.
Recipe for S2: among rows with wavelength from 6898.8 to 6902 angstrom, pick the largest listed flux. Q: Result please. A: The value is 87.05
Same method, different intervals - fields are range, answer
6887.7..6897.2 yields 85.88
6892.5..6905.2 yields 87.09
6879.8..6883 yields 78.58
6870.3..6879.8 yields 81.03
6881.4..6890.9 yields 78.84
